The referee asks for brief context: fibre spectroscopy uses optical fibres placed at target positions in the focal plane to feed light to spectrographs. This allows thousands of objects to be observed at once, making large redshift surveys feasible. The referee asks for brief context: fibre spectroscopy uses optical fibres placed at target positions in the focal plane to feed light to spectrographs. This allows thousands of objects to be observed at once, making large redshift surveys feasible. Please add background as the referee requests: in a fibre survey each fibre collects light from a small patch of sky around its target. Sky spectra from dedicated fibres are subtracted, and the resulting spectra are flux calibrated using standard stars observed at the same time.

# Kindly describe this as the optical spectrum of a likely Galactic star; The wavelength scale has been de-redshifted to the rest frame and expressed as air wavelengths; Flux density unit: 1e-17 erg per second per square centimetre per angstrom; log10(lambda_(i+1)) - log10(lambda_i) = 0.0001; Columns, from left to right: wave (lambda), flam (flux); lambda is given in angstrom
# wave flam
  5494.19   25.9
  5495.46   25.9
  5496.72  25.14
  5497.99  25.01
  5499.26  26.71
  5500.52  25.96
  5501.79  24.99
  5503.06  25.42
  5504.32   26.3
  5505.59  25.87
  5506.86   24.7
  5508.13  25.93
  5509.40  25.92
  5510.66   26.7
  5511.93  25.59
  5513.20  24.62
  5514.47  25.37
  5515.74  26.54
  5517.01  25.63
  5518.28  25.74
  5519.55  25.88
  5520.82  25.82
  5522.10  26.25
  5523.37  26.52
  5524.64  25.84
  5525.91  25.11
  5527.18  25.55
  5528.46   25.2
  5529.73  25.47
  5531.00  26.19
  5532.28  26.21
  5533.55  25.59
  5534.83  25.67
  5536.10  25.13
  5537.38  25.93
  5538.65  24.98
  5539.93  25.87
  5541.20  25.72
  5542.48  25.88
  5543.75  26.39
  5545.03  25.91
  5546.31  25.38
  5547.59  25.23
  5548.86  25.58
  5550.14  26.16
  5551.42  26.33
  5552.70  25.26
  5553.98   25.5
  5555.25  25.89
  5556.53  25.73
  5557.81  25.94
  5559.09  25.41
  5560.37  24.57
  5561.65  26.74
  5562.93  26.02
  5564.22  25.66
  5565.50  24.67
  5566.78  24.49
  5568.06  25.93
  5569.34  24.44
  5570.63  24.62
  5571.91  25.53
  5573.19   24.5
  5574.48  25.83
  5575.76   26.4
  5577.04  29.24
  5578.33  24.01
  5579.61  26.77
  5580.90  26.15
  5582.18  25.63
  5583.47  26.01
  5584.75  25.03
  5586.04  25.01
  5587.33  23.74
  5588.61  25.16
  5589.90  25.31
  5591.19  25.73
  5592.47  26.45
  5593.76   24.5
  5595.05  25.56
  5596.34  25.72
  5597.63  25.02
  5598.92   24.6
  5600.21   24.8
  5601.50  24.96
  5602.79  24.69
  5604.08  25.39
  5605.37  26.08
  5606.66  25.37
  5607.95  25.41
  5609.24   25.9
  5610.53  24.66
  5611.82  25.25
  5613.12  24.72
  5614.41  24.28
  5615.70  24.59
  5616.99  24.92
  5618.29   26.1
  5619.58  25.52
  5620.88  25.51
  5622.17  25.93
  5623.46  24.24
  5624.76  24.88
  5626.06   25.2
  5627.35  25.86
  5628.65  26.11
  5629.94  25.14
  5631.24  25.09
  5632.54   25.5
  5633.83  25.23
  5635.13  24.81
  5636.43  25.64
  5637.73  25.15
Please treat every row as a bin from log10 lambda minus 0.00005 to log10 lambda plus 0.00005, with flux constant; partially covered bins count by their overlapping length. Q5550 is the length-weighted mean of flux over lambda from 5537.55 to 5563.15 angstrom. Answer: 25.7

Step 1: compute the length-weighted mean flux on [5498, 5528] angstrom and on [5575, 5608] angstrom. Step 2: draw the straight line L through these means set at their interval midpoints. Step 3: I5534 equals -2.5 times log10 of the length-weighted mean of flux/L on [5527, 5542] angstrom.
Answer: 0.00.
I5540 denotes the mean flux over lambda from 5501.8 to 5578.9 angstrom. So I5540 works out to 25.7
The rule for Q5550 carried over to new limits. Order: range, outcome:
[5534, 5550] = 25.7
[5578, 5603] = 25.3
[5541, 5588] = 25.6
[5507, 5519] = 25.7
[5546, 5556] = 25.7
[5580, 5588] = 25.3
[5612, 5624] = 25.1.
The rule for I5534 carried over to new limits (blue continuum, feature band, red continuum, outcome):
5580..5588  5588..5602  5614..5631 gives 0.002 mag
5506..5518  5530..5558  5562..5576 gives -0.013 mag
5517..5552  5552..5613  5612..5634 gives 0.002 mag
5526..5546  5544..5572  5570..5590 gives 0.005 mag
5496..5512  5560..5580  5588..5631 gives -0.007 mag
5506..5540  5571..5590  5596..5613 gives -0.012 mag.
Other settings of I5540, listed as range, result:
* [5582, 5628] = 25.2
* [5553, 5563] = 25.7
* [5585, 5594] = 25.1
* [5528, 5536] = 25.7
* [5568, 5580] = 25.7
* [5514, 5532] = 25.8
